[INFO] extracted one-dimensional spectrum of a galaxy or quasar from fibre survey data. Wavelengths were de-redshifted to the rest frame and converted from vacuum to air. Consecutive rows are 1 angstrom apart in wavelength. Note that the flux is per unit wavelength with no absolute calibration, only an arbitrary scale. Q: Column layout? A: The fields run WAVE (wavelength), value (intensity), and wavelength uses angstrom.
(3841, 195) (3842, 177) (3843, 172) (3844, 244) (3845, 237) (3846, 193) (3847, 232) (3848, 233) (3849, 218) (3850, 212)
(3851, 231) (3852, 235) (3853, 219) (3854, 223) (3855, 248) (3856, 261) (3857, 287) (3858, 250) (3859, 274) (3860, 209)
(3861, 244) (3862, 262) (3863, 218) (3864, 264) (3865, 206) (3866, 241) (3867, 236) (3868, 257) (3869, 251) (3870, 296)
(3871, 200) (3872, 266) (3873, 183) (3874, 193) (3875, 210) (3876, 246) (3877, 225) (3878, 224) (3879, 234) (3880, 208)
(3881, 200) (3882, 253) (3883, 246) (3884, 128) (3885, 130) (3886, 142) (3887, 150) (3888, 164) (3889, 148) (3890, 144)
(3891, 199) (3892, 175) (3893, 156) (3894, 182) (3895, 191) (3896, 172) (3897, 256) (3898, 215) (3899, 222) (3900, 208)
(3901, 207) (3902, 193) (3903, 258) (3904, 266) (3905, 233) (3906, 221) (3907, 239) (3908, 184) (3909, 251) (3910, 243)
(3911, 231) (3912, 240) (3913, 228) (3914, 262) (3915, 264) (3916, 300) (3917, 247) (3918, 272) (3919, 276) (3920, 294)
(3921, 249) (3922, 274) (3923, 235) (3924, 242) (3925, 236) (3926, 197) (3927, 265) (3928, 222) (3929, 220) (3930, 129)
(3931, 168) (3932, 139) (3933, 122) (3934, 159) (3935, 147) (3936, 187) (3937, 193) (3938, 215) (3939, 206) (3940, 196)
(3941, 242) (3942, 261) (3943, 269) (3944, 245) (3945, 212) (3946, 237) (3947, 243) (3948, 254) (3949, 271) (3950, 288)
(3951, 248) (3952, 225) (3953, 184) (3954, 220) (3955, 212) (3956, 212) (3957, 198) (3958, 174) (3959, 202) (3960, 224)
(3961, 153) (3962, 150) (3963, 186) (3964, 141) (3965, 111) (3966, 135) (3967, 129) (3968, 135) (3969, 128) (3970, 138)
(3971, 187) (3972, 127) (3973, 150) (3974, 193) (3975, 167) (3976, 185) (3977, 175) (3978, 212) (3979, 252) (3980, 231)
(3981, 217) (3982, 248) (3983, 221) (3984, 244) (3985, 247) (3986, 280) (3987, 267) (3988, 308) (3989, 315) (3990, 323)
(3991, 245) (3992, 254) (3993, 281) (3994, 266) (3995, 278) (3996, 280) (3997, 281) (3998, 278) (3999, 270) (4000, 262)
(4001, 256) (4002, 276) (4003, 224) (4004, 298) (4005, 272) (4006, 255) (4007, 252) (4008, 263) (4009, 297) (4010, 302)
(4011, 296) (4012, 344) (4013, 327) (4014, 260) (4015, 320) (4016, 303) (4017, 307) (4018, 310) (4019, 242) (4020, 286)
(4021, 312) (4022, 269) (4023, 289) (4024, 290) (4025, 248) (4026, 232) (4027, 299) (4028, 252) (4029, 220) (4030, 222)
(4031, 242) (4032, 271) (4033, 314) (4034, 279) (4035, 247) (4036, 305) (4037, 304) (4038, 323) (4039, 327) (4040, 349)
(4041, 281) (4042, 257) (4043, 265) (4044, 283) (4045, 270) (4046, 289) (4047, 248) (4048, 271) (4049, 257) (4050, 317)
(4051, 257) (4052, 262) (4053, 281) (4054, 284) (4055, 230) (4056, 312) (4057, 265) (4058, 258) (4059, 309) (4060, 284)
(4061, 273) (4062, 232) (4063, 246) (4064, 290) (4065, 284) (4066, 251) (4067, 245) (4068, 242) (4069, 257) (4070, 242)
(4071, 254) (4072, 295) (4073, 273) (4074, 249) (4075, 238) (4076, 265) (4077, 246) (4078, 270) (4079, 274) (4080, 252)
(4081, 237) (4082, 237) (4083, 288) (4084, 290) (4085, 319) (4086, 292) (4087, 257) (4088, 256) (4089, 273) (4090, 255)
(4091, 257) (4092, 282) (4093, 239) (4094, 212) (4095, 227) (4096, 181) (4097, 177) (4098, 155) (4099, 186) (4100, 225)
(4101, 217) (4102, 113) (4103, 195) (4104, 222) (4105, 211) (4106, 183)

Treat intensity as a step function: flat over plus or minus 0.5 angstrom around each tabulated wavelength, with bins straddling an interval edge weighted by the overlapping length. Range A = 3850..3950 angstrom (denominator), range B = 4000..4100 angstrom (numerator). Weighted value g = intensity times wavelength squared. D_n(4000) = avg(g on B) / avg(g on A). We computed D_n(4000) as 1.3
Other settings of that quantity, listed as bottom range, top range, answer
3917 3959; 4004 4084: 1.31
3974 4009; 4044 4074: 1.09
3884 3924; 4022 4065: 1.35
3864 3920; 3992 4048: 1.36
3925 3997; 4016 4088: 1.35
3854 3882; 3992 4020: 1.27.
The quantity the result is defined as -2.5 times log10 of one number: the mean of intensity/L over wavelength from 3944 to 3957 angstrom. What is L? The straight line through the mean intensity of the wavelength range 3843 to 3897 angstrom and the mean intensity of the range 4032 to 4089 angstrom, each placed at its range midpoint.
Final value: 0.03 mag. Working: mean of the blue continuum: 216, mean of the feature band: 233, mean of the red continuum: 273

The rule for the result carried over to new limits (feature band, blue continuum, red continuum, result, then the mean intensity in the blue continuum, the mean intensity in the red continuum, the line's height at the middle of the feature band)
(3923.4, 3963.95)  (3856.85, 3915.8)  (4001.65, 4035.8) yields 0.17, 218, 277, 244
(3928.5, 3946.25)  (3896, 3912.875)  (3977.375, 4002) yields 0.22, 227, 263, 241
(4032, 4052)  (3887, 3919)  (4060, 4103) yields -0.19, 218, 246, 240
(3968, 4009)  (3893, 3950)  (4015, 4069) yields 0.06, 225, 275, 253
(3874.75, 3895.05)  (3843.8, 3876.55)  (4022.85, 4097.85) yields 0.26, 236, 265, 239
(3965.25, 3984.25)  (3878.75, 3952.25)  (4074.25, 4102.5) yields 0.23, 217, 240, 225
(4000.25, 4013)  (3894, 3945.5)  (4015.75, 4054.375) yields -0.06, 223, 278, 265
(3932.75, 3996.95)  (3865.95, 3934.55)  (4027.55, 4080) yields 0.12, 216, 270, 239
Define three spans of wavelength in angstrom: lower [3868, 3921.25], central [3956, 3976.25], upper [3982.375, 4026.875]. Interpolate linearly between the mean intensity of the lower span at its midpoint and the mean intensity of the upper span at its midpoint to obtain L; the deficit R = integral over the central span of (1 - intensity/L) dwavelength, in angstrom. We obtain 7.5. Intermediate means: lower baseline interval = 219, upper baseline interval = 278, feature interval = 162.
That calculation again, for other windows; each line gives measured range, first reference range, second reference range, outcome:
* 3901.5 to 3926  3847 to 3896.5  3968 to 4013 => -2.2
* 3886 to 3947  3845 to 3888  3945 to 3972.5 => -3.1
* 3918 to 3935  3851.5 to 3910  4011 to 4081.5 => 1.4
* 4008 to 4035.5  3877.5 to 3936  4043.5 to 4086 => -3.1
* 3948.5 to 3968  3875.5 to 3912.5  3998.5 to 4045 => 4.1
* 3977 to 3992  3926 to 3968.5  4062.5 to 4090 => -2.6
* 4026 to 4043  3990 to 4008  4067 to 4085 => -0.9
